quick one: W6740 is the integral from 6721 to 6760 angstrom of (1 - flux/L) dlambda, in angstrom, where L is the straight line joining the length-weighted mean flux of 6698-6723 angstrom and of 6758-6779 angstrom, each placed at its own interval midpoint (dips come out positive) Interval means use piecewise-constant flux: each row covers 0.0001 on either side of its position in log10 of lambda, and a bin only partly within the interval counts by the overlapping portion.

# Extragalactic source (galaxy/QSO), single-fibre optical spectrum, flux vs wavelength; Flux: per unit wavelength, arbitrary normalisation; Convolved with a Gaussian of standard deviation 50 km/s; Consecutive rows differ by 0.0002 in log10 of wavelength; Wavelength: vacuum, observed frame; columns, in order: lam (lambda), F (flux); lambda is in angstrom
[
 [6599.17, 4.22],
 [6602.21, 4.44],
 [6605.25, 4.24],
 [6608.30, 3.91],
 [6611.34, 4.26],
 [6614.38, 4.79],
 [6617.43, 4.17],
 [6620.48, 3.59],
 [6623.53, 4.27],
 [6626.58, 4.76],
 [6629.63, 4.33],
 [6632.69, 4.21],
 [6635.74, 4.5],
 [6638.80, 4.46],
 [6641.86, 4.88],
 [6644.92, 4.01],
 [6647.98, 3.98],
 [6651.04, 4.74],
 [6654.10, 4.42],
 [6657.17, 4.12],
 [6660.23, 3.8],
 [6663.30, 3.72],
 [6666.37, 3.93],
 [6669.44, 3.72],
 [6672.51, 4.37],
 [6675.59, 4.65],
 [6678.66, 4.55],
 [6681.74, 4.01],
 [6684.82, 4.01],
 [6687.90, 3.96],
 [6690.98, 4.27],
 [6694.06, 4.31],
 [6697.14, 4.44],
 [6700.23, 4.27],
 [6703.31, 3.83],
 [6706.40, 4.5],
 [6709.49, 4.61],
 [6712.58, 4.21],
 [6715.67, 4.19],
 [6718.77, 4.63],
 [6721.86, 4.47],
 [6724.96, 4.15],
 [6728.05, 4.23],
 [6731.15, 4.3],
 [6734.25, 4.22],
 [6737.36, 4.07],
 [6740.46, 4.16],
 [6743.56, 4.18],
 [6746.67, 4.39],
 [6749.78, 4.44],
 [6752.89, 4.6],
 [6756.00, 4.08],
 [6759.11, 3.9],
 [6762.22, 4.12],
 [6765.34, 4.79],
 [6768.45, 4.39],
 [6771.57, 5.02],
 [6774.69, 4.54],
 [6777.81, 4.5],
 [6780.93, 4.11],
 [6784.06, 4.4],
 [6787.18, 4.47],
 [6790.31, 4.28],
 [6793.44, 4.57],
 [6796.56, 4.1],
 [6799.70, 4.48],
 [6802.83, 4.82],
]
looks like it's 1.4 angstrom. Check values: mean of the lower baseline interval 4.34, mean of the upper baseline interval 4.48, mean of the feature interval 4.25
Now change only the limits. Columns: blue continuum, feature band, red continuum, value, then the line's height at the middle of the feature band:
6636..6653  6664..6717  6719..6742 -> 1.37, 4.33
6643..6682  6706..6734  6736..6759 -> -0.85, 4.23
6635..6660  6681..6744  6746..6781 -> 2.13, 4.39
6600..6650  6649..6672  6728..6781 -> 1.27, 4.31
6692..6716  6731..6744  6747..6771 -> 0.49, 4.34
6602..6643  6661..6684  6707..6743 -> 1.04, 4.32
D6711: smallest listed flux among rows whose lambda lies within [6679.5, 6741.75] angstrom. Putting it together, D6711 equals 3.83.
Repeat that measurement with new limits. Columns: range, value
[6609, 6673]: 3.59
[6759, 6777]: 3.9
